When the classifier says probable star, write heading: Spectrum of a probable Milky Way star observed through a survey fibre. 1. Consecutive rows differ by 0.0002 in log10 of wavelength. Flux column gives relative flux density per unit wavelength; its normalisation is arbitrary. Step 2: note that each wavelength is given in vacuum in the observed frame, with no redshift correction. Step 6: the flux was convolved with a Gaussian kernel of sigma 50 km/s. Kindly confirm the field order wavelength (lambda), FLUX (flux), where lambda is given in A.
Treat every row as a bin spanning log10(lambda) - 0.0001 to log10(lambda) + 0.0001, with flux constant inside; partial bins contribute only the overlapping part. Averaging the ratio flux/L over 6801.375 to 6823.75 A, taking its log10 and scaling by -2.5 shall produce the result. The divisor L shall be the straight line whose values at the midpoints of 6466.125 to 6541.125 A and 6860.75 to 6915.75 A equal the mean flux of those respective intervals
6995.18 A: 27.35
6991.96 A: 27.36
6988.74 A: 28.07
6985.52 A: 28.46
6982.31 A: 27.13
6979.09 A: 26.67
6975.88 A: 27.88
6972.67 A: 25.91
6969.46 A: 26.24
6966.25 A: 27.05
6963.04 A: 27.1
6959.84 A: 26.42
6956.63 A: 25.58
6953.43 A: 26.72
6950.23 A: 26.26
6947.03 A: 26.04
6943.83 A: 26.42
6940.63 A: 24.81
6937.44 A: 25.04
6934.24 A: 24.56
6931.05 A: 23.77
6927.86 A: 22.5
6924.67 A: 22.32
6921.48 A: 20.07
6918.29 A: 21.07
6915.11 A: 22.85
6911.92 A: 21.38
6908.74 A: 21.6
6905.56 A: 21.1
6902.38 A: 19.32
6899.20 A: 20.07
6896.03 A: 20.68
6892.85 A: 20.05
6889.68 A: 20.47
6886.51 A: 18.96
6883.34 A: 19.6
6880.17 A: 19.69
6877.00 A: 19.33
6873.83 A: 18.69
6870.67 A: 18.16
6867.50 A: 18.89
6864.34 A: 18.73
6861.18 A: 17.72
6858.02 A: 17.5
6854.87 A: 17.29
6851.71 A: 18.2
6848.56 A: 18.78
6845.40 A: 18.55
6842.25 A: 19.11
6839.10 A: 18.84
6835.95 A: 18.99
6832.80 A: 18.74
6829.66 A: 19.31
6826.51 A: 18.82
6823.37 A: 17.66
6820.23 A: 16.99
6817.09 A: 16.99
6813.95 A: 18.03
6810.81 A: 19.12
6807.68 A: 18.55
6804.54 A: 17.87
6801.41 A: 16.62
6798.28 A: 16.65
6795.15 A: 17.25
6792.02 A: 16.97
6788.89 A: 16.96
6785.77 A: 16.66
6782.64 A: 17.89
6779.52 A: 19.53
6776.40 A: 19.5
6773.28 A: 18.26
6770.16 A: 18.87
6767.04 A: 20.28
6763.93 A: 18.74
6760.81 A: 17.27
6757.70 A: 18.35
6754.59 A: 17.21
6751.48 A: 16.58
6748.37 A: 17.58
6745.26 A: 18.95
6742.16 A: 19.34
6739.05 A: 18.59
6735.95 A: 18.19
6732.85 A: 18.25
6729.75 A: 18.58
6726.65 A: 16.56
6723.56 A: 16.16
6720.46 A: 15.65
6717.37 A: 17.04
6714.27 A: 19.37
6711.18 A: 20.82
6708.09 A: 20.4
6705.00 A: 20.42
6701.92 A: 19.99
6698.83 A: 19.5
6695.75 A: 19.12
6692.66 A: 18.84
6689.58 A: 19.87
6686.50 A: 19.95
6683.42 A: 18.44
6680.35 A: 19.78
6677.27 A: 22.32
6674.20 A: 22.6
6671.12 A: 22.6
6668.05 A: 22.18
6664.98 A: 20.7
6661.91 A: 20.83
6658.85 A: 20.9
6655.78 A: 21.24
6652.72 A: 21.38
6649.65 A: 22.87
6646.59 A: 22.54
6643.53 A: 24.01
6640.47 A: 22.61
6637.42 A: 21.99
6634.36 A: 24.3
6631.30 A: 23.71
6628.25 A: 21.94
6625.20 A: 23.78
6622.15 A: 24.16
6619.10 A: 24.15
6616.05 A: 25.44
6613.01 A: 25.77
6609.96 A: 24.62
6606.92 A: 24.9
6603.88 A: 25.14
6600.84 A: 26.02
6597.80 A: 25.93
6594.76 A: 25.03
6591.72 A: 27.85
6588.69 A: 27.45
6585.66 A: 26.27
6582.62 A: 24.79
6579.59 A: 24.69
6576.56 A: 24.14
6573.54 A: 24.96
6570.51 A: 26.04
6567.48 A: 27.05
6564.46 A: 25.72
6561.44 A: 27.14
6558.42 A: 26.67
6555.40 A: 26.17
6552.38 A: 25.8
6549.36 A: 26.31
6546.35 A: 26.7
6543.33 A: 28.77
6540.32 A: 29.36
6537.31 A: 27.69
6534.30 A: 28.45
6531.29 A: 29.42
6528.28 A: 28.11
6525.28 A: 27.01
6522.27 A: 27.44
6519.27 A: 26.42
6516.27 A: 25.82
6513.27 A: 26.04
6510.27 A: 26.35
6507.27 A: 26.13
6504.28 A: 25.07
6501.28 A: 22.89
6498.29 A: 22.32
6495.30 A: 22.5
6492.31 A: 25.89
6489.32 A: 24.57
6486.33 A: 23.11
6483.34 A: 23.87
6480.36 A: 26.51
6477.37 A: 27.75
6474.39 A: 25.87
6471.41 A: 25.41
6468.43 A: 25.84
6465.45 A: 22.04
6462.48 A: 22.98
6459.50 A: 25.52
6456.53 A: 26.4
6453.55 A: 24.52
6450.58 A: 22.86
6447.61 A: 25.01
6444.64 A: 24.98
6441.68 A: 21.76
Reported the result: 0.18 mag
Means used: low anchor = 25.9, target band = 17.8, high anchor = 19.8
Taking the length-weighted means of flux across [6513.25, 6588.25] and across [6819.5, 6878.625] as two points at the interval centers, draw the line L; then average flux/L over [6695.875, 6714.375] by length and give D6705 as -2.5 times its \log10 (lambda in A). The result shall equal 0.121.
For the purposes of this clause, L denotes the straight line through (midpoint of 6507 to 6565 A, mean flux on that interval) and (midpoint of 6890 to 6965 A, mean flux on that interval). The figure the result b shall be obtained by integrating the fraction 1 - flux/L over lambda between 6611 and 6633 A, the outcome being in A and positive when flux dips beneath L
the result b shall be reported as 1.8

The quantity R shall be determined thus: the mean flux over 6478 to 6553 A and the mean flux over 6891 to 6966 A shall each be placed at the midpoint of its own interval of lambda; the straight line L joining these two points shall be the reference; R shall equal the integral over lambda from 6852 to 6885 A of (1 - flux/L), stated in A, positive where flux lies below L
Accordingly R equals 7.24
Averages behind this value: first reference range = 26.1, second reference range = 23.4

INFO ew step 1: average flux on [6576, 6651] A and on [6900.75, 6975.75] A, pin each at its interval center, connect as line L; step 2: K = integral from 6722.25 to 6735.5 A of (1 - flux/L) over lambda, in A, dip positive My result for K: 3.8 A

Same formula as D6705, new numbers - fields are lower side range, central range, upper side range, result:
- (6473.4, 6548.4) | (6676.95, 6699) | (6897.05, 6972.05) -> 0.27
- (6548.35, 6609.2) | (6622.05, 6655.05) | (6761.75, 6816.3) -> 0.03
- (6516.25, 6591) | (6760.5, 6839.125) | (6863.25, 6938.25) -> 0.23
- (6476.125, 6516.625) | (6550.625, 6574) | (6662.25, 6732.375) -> -0.14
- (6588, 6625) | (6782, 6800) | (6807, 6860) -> 0.16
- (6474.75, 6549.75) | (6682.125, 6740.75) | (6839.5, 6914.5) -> 0.20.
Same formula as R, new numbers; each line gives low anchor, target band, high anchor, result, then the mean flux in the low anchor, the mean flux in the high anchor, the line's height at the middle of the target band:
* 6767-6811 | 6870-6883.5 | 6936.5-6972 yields 1.95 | 18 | 26.2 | 22.3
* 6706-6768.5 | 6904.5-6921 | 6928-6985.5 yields 2.01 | 18.2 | 26.1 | 24.5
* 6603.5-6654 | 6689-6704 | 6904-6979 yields 2.77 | 23.7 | 24.5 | 23.9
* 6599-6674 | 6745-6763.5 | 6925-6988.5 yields 5.05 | 23.2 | 26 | 24.3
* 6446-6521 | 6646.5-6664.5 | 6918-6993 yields 2.61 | 24.9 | 25.6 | 25.2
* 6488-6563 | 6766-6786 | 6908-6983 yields 5.22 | 26.4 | 24.8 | 25.4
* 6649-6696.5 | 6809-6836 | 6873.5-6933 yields 3.30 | 20.8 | 20.8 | 20.8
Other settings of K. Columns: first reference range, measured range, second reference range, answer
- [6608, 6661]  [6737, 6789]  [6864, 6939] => 8.9 A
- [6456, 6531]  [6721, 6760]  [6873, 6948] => 9.0 A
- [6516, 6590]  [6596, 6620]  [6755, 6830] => -0.5 A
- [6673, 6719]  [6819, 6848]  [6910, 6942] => 4.1 A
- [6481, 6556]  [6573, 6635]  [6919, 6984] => 2.3 A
